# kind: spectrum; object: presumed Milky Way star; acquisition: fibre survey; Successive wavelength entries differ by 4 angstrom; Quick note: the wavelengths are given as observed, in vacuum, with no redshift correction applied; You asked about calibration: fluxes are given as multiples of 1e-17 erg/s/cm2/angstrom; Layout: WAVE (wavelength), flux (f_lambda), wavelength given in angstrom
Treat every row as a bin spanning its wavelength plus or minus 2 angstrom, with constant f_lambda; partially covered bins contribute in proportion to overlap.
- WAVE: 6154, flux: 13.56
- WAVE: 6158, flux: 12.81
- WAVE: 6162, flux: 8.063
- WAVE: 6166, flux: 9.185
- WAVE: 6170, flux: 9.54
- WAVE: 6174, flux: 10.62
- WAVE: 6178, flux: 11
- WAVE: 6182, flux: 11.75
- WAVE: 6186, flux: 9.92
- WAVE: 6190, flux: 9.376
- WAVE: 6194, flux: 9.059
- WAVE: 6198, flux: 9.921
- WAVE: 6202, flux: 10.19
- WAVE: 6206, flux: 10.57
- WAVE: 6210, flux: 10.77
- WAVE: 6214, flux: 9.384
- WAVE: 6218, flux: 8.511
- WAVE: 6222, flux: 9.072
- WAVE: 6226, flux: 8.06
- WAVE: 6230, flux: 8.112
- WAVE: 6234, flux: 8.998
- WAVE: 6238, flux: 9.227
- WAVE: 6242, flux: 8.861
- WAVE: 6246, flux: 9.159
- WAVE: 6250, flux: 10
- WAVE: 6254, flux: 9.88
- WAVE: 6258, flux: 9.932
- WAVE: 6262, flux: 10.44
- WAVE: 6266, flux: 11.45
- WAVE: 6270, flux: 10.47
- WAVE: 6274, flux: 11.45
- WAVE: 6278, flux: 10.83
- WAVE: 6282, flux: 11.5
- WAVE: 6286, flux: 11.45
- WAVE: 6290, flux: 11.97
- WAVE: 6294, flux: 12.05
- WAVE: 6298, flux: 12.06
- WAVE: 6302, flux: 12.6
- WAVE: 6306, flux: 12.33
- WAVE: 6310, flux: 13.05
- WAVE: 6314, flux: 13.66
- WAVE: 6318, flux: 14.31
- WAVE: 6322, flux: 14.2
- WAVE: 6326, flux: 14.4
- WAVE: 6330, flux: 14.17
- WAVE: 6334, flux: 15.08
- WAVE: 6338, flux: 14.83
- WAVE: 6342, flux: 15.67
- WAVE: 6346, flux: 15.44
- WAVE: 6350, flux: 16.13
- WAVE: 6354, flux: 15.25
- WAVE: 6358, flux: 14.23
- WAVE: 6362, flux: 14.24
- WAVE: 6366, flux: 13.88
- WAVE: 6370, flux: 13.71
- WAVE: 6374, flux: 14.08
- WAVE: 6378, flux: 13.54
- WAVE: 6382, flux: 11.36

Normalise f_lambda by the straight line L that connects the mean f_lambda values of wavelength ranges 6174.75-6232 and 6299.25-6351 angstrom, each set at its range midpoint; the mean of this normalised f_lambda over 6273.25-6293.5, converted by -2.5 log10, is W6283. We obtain 0.11 mag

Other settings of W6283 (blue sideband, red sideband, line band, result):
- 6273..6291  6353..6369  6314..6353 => -0.120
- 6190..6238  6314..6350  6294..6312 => 0.082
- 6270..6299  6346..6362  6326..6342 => -0.052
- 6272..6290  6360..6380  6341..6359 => -0.157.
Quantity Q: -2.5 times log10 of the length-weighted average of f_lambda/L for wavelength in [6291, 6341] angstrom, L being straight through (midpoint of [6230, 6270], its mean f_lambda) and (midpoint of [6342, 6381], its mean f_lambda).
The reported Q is -0.08 mag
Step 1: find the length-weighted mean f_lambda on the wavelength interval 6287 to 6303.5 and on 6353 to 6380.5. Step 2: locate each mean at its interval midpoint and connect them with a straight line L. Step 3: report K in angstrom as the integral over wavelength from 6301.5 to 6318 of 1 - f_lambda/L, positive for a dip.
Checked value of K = -0.8 angstrom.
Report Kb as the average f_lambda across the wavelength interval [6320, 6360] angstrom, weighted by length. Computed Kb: 14.9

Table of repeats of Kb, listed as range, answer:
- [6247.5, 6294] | 10.9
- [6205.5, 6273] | 9.59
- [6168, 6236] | 9.7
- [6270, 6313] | 11.9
